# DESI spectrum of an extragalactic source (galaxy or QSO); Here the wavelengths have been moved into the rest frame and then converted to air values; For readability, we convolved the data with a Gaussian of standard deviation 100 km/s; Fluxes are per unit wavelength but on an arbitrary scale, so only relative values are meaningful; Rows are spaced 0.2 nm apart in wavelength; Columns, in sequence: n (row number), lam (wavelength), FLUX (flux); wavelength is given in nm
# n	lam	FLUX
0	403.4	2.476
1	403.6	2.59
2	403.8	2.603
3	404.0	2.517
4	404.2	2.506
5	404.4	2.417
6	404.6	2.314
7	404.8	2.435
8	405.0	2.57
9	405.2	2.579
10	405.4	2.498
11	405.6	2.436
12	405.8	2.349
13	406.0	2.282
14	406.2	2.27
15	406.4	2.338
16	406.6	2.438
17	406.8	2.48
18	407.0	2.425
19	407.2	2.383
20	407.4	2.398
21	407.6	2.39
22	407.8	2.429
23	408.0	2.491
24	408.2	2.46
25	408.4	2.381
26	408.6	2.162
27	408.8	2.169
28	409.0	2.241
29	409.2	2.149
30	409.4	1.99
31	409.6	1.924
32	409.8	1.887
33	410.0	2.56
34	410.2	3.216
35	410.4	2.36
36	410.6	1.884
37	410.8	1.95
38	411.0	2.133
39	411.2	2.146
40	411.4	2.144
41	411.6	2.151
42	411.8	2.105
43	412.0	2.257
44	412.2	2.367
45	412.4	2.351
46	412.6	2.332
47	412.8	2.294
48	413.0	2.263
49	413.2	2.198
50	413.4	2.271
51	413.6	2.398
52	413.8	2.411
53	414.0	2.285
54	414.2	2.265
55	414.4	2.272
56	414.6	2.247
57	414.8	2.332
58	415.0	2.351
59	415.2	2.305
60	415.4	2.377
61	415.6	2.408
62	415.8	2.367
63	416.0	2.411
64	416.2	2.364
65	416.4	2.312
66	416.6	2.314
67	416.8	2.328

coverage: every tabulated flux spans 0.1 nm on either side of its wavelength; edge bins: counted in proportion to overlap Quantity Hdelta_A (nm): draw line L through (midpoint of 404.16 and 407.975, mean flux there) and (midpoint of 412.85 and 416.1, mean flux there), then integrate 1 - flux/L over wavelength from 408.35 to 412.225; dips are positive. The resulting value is 0.27 nm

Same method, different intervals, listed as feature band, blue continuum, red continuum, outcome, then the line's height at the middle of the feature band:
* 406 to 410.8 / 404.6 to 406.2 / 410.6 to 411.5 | -0.16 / 2.24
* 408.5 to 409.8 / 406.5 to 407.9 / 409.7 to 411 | 0.14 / 2.34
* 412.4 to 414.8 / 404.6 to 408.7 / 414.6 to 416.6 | 0.07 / 2.36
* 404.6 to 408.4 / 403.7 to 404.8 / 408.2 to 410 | -0.16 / 2.32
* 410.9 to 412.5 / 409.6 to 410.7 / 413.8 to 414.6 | 0.08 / 2.32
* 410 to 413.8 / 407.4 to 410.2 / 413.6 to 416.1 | 0.06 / 2.31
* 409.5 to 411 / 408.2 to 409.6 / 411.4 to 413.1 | -0.02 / 2.21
